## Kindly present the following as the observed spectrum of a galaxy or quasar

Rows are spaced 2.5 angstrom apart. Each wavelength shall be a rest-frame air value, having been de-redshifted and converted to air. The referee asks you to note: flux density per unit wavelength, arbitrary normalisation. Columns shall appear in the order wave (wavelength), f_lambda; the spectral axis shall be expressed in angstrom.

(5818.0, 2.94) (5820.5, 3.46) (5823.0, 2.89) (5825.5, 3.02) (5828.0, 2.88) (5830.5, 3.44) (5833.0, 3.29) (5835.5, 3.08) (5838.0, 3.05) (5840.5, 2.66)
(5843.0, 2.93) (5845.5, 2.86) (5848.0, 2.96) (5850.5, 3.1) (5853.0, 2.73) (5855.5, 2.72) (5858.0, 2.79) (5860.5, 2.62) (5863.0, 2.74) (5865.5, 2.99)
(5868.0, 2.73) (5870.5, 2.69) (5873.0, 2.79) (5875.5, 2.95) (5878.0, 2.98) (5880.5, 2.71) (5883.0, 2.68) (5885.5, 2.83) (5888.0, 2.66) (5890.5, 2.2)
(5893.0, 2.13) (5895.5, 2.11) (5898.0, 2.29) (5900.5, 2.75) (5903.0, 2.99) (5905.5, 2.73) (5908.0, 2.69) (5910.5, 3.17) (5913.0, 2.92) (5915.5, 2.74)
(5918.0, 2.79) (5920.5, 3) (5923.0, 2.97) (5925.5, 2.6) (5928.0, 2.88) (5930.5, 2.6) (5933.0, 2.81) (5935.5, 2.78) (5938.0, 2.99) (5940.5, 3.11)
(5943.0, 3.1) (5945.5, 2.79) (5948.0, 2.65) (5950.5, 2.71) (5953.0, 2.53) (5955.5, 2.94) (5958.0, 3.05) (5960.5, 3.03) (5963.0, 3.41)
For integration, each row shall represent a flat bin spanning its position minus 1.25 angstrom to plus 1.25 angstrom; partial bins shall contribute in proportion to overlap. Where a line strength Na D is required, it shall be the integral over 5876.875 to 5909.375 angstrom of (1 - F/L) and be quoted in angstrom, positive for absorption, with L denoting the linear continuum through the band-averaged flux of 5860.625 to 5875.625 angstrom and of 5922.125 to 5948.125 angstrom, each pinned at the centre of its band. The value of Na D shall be 2.5 angstrom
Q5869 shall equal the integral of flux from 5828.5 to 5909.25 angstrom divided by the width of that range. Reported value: 2.78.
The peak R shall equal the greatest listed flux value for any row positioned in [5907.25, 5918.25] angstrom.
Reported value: 3.17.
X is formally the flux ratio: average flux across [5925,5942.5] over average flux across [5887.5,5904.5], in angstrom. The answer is 1.17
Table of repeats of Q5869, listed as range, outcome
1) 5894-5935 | 2.75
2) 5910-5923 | 2.91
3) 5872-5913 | 2.67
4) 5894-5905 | 2.54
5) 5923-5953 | 2.81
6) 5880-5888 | 2.73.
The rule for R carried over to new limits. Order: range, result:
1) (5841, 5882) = 3.1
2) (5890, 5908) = 2.99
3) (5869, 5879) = 2.98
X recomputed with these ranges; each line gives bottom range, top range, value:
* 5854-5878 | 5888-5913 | 0.93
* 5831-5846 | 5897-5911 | 0.92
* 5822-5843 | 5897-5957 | 0.93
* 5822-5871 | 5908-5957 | 0.98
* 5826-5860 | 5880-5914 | 0.89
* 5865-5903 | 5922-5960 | 1.08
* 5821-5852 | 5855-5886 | 0.92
